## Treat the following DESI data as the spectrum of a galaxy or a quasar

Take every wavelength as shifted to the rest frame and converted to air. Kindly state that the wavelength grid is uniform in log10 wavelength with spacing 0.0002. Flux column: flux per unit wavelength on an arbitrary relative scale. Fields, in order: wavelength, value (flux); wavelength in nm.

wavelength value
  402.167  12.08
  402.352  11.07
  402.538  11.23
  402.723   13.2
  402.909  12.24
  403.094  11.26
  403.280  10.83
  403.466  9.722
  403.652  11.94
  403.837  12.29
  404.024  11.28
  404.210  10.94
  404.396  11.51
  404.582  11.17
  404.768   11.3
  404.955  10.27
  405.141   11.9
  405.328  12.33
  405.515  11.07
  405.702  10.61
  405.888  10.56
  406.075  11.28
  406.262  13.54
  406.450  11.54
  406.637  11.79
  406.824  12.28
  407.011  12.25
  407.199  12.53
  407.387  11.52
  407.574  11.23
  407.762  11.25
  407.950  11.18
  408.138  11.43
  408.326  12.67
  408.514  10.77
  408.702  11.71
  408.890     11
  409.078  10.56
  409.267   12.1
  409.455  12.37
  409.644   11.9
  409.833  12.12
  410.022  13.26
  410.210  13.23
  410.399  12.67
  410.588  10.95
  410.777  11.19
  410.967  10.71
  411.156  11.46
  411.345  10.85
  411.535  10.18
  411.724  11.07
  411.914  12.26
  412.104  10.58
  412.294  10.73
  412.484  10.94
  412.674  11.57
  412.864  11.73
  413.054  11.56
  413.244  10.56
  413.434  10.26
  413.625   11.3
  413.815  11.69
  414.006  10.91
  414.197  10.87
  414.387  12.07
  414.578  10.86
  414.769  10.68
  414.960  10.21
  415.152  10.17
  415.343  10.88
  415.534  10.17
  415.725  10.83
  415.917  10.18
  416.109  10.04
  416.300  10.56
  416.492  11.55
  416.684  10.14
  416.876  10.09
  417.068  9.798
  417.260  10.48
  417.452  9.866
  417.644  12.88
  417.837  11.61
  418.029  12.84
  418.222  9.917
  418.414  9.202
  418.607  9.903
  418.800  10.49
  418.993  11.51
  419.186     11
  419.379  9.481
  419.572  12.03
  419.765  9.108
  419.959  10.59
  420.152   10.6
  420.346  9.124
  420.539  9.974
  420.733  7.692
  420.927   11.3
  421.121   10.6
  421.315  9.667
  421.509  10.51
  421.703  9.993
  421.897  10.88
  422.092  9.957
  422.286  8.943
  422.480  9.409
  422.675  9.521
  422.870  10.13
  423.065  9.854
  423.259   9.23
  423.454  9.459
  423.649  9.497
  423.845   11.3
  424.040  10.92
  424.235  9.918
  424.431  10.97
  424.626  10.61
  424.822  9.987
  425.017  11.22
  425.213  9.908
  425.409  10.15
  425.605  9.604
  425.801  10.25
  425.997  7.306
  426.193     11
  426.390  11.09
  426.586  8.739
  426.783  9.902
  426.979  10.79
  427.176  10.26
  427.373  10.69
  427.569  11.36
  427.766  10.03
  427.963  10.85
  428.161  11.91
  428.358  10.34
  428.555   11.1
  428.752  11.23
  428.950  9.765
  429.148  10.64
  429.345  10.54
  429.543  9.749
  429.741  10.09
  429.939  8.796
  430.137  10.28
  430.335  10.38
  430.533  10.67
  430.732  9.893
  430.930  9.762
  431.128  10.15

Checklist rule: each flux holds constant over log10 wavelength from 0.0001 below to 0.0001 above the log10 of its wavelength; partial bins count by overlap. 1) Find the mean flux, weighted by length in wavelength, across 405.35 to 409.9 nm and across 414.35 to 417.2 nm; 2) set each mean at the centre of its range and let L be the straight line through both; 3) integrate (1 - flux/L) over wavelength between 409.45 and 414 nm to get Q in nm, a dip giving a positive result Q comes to -0.15 nm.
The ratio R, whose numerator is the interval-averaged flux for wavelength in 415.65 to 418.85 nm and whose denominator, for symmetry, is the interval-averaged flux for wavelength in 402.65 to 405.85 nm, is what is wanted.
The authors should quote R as 0.9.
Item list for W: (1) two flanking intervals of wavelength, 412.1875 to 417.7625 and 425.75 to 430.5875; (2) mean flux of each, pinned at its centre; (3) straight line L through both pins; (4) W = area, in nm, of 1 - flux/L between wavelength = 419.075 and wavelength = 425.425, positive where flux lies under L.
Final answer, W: 0.256 nm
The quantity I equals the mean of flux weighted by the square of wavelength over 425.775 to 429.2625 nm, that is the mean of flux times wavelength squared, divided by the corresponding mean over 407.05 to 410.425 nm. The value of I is 0.96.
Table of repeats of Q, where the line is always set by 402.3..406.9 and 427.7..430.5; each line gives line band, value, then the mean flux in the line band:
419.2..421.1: 0.132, 10.1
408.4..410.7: -0.127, 11.9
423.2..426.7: 0.174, 10.1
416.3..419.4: 0.060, 10.7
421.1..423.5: 0.195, 9.85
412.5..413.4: -0.010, 11.3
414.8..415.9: 0.057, 10.4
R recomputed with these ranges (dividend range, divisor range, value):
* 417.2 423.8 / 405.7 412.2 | 0.88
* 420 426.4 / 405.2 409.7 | 0.86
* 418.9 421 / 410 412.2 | 0.89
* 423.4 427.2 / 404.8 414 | 0.88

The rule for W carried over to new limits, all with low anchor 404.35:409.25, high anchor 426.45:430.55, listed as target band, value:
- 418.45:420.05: 0.06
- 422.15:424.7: 0.16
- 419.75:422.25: 0.18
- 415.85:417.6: 0.10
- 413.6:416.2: 0.08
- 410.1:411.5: -0.03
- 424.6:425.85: 0.04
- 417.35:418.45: -0.02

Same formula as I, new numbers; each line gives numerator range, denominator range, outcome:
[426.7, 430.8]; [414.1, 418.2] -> 1.03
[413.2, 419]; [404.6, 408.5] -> 0.97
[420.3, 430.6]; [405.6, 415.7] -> 0.96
